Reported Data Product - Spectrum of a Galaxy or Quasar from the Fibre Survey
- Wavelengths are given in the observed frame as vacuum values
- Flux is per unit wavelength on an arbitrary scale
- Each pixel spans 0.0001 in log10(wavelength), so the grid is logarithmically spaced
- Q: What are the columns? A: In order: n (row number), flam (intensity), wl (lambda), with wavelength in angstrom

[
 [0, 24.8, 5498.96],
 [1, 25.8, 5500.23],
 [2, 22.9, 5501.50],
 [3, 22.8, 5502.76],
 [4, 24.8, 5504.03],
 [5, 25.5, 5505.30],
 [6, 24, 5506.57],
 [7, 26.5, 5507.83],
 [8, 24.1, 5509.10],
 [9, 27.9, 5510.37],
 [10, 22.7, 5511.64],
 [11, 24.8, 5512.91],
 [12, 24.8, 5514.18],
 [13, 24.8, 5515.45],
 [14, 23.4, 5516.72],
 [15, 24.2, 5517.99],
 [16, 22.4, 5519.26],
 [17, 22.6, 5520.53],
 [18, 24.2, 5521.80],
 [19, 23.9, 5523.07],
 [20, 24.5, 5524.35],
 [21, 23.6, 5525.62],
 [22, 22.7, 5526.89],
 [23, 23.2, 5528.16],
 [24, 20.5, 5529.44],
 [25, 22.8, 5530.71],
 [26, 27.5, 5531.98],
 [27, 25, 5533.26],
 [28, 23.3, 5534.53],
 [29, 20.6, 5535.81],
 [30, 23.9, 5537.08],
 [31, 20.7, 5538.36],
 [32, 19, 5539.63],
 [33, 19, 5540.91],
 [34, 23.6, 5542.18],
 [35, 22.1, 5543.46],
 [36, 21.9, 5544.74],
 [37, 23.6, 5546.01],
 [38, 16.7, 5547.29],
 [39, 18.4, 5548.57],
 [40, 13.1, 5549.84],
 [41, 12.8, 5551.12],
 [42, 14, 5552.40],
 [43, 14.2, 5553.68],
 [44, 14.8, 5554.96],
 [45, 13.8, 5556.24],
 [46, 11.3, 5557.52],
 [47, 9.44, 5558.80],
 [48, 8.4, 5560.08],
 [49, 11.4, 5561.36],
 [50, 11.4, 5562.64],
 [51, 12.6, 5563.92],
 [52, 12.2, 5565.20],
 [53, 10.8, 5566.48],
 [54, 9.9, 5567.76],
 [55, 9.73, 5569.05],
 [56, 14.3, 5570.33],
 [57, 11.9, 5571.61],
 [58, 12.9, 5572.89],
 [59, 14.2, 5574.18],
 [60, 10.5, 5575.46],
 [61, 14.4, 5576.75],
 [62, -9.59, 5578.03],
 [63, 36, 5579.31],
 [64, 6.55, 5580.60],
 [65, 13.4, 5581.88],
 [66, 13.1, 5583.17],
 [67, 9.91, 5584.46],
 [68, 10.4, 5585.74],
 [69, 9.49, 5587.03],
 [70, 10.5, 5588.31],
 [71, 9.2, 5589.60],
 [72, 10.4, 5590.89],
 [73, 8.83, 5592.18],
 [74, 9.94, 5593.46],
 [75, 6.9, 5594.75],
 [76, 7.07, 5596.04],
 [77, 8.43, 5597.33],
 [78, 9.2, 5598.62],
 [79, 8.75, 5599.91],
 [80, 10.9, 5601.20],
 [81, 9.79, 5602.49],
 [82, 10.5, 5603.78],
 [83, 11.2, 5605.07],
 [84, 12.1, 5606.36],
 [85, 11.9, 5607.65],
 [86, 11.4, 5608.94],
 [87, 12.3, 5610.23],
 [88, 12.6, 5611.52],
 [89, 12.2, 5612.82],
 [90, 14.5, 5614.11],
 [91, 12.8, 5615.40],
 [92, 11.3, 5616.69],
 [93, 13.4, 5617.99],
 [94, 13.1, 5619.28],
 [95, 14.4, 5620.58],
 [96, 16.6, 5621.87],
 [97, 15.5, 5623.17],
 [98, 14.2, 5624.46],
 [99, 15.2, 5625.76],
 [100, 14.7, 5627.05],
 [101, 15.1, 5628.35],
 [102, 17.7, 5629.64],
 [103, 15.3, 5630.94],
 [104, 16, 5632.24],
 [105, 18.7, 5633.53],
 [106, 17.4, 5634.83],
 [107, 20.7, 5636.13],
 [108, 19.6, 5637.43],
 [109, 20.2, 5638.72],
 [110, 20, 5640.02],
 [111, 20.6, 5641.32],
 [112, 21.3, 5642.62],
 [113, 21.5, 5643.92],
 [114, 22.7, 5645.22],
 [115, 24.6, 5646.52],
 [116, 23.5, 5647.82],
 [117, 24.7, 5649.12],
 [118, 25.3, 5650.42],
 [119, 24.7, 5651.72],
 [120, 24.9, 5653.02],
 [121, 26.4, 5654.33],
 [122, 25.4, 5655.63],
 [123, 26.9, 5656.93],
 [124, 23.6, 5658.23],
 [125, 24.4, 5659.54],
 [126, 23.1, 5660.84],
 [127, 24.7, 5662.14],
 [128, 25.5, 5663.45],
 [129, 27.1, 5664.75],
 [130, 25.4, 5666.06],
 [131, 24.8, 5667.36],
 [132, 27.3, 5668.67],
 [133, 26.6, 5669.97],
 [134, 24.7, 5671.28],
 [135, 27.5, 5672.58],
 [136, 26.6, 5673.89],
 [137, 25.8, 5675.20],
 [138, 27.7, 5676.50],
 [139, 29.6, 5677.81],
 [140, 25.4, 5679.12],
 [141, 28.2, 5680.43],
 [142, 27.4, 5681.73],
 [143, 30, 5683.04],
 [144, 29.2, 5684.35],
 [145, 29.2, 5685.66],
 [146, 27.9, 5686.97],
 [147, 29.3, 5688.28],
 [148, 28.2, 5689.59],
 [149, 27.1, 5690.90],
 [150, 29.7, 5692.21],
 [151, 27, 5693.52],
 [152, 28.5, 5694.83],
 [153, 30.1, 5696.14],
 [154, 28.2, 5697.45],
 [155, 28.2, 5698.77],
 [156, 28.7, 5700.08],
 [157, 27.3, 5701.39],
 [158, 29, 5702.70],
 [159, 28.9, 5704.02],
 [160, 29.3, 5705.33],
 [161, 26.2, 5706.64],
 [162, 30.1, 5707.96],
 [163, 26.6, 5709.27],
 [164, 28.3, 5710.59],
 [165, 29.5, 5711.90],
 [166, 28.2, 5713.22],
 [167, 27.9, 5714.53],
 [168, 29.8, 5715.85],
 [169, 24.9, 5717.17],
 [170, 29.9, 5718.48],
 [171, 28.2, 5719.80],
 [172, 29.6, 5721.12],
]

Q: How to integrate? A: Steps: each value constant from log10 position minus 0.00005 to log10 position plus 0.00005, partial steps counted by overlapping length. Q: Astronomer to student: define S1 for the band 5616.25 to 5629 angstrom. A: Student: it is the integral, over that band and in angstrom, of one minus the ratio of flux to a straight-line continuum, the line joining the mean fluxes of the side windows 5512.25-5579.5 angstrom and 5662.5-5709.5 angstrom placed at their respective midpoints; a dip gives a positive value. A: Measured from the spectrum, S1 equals 4.9 angstrom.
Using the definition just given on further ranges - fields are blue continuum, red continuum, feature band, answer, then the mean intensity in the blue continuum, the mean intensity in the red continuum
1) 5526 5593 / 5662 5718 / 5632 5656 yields 1.3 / 15.2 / 27.7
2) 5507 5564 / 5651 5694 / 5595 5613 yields 10.0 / 20.2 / 26.7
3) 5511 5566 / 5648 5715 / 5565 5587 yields 10.0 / 19.5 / 27.2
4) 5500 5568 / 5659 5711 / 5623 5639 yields 5.1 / 20.1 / 27.5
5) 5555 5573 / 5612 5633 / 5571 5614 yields 6.8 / 11.5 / 14.5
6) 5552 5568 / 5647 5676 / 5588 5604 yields 7.2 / 11.9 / 25.4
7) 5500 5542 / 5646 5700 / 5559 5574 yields 8.0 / 23.6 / 26.7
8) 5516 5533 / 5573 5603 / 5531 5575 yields 4.4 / 23.5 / 10.4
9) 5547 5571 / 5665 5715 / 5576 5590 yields 3.7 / 12.5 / 27.9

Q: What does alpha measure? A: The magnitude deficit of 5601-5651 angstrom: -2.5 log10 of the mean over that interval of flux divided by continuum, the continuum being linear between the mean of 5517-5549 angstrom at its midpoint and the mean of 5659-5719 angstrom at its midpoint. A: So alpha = 0.49 mag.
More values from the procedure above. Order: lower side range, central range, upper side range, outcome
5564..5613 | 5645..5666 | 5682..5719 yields -0.166 mag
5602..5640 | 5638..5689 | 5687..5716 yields -0.168 mag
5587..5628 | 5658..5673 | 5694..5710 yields -0.161 mag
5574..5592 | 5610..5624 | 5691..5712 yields 0.189 mag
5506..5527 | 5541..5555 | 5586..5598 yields 0.005 mag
